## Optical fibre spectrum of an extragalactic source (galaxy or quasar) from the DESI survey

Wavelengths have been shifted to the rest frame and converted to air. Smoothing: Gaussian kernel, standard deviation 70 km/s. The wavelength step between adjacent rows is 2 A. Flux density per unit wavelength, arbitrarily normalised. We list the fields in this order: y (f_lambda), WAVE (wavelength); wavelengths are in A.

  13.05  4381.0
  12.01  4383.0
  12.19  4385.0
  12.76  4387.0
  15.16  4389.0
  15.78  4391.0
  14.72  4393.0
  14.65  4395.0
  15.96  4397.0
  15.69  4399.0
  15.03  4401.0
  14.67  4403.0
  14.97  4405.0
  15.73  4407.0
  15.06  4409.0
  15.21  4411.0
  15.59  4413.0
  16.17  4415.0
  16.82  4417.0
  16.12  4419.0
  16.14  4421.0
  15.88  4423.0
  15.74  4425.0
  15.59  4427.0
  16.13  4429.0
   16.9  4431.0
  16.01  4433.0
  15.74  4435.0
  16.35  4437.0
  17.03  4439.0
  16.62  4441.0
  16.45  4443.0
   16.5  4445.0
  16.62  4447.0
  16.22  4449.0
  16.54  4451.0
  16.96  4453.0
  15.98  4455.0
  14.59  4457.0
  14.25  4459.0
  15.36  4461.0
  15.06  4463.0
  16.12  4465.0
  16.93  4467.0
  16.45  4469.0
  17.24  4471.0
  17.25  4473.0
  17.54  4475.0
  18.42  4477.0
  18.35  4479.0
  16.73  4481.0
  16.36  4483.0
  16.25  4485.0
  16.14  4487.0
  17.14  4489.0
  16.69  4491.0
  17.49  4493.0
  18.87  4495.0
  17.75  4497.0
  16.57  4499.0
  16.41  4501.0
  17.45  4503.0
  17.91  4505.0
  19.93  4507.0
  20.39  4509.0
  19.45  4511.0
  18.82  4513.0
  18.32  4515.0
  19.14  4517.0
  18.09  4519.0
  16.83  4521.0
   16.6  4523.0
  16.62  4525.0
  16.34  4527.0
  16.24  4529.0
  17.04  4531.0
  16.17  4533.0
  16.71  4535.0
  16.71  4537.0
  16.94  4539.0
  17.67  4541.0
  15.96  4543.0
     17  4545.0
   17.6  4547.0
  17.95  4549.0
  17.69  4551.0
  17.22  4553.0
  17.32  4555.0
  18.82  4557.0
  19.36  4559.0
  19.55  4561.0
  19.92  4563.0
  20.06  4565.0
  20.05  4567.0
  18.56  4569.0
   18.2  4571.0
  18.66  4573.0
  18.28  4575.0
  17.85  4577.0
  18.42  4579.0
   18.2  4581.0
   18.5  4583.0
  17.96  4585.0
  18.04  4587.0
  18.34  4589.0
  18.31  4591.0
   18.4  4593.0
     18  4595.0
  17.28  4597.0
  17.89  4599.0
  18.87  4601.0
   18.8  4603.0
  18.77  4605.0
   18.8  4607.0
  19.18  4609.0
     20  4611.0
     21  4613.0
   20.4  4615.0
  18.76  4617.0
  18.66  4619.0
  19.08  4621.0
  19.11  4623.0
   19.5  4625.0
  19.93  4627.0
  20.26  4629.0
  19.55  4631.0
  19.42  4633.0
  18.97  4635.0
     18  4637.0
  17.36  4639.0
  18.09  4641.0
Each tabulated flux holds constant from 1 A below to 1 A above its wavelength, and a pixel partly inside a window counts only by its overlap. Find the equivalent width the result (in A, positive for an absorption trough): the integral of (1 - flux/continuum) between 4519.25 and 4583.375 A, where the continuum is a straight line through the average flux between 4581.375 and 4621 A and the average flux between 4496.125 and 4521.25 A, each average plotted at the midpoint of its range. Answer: 2.5 A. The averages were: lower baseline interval 18.3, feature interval 17.8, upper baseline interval 18.7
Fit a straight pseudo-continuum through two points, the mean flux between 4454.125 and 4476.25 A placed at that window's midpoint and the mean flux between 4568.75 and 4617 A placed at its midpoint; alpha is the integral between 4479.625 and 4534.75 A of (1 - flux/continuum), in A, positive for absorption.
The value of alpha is -1.8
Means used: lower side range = 16.1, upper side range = 18.6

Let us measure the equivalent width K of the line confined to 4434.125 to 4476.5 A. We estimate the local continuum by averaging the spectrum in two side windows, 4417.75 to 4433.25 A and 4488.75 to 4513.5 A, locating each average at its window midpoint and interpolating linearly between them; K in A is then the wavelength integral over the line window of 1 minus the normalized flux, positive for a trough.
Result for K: 1.4 A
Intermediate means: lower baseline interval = 16.1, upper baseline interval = 18.1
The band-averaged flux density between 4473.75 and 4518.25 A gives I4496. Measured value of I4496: 17.8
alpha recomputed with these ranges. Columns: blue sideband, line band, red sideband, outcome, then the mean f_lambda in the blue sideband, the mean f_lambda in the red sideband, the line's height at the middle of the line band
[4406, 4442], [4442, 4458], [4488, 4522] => 0.4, 16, 18.1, 16.7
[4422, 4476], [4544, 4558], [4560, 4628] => 0.3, 16.2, 18.9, 18.1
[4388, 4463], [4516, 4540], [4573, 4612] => 0.6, 15.8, 18.4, 17.4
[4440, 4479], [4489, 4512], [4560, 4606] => -1.2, 16.4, 18.6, 17.1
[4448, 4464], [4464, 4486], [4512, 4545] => -1.4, 15.6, 17.1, 16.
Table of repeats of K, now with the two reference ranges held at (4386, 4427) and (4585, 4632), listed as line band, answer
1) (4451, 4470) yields 0.7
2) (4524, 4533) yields 0.5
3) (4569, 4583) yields 0.1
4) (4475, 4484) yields -0.4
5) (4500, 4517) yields -1.4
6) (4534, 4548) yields 0.7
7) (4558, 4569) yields -0.9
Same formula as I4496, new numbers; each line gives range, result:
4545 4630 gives 18.7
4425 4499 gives 16.6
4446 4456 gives 16.5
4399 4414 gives 15.2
